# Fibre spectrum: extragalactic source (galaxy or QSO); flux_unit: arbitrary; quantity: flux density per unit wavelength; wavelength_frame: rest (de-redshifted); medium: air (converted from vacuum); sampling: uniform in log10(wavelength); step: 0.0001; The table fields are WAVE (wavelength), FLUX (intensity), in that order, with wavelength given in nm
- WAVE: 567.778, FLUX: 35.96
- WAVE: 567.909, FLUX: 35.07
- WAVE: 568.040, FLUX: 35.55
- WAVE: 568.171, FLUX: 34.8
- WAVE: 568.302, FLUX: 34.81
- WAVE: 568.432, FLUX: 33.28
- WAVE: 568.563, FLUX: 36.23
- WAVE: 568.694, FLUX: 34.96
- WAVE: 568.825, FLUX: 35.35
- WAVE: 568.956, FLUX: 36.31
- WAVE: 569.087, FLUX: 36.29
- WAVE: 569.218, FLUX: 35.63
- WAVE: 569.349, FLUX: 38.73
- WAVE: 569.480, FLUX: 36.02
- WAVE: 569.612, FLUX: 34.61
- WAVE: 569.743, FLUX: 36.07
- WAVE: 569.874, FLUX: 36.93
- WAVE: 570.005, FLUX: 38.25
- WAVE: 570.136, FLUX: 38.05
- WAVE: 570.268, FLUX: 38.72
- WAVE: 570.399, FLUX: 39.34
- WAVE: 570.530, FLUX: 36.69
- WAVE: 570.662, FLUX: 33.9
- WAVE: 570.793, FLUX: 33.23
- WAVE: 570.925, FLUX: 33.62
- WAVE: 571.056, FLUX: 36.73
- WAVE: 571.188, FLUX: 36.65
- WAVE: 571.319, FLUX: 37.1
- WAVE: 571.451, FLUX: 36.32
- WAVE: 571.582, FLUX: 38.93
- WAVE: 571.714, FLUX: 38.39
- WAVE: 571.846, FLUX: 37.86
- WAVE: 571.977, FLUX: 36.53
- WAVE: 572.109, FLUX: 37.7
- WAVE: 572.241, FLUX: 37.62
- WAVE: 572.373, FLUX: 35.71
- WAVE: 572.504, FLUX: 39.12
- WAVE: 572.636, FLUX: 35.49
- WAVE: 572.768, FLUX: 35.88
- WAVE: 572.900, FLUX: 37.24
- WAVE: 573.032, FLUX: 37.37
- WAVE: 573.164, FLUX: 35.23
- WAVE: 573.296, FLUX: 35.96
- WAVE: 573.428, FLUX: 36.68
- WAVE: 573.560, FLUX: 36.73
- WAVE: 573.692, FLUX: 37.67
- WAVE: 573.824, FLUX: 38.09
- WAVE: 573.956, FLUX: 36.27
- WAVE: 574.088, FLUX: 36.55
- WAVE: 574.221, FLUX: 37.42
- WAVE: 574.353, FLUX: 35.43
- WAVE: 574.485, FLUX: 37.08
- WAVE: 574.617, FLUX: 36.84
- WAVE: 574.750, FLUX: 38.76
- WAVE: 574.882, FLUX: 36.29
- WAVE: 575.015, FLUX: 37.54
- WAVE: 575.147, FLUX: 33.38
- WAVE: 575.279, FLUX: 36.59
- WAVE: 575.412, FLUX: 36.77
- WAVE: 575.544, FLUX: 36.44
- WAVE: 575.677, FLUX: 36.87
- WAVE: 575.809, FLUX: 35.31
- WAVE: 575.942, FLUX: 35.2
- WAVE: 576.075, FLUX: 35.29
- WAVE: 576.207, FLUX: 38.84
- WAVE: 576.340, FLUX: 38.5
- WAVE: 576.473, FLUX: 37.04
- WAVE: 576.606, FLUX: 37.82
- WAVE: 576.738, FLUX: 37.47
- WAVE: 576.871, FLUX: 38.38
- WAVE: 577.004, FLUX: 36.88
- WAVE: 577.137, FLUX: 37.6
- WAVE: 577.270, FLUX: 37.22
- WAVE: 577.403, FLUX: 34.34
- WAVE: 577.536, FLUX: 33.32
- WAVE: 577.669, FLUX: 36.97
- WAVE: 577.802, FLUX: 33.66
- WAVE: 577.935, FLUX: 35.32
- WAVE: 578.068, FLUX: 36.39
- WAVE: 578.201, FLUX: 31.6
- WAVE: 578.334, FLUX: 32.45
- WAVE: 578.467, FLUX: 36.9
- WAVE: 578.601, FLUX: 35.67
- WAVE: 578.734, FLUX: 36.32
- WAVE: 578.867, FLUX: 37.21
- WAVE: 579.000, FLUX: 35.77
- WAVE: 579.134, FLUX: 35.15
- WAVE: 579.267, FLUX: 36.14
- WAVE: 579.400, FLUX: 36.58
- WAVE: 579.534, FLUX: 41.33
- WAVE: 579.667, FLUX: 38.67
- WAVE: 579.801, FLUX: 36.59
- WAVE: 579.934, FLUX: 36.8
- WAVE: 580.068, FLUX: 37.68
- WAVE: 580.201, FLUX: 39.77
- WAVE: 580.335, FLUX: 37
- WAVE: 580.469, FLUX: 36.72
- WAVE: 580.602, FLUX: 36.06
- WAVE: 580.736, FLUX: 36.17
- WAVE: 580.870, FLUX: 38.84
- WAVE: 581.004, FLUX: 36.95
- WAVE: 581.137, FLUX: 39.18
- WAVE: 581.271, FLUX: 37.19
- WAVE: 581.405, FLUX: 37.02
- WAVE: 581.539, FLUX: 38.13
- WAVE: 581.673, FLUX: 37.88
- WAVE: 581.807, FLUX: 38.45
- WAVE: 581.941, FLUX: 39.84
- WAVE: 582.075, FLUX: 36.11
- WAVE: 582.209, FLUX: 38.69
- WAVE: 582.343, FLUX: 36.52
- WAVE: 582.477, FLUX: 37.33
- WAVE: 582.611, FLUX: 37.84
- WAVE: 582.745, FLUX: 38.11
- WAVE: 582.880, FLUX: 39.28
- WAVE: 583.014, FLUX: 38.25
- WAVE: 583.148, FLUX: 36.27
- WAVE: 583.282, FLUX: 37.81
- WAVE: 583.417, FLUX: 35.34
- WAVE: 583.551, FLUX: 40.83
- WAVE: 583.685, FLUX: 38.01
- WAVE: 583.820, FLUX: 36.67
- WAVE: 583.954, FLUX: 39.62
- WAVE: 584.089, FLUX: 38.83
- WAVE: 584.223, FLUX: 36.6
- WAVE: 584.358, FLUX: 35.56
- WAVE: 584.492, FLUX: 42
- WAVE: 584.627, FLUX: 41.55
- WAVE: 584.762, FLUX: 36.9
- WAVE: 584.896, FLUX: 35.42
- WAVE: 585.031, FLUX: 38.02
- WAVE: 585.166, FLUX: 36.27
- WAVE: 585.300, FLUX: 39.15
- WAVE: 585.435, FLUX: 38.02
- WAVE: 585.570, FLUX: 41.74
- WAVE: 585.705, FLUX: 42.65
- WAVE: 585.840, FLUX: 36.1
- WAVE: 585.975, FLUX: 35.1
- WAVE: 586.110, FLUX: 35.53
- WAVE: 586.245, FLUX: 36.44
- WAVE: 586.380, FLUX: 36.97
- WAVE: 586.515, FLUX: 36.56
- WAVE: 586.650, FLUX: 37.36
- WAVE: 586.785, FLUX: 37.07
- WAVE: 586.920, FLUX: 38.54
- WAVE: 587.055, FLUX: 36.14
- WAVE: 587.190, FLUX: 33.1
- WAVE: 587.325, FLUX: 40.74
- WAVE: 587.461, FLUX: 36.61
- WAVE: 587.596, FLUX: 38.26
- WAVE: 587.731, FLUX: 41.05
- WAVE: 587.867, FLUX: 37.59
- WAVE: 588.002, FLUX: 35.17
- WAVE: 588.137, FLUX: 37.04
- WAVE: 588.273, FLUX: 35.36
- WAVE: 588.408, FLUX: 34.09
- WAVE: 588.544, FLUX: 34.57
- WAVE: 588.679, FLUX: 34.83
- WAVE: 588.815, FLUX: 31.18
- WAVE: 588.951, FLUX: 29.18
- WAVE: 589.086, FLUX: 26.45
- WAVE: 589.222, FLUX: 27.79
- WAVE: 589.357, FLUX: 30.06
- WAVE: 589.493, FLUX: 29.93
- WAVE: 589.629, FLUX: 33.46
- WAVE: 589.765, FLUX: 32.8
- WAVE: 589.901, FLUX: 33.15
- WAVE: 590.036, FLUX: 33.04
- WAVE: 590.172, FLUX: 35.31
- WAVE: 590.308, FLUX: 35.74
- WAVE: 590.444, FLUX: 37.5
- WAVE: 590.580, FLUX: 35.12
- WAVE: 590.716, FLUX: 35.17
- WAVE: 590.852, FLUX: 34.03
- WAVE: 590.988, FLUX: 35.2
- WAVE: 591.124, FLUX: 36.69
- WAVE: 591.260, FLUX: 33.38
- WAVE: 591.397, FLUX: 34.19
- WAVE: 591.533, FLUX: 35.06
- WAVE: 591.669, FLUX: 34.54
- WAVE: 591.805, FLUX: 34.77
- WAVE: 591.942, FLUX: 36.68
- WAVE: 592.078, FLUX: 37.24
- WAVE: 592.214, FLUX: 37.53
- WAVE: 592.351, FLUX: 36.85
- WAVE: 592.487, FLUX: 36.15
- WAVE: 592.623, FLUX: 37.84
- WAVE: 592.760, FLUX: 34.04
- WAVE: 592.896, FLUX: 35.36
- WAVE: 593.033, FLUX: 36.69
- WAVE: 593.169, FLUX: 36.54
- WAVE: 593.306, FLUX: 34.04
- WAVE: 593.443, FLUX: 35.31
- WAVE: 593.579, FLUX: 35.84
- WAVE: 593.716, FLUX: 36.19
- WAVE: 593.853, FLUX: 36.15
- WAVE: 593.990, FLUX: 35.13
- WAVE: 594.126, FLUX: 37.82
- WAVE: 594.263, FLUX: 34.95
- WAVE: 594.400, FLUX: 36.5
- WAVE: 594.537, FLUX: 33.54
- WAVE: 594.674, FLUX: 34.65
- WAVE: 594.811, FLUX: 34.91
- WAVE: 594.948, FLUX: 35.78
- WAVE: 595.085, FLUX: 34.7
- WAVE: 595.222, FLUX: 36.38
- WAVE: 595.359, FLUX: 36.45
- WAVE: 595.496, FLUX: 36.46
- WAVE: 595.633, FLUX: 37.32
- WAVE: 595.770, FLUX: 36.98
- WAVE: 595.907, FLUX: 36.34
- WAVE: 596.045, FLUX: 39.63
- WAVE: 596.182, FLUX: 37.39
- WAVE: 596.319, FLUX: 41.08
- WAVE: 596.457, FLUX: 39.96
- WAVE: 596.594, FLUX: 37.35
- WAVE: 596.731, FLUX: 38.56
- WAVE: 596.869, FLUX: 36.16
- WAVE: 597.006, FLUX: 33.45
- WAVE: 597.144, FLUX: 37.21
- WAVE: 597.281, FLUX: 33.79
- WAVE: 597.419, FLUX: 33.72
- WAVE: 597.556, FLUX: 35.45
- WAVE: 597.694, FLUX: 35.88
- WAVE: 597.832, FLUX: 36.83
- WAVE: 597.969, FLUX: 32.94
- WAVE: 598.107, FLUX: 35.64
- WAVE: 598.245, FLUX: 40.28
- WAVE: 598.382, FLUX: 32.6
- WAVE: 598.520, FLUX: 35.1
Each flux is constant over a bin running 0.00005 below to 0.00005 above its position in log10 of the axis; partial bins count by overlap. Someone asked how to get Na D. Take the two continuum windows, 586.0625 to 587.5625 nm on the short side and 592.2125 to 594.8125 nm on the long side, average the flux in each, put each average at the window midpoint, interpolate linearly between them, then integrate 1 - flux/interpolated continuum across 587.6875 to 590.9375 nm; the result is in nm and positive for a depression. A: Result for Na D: 0.25 nm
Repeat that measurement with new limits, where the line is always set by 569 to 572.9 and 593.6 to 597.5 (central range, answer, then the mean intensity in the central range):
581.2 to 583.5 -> -0.07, 37.7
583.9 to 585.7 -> -0.10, 38.6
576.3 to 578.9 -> 0.05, 36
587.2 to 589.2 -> 0.09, 34.9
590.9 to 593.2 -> 0.04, 35.8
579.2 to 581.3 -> -0.06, 37.6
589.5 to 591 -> 0.09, 34.4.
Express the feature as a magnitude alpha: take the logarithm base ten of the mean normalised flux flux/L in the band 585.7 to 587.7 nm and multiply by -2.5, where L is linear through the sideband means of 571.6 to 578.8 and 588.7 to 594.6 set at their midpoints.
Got -0.06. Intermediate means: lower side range 36.5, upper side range 34.5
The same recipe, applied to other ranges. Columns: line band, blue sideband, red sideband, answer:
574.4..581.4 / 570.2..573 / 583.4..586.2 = 0.023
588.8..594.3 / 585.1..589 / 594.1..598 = 0.060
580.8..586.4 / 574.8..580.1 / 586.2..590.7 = -0.073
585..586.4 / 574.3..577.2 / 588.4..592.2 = -0.095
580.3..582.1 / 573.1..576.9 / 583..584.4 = -0.006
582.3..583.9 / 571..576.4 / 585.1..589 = -0.030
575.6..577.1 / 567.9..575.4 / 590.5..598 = -0.019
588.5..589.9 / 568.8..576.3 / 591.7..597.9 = 0.171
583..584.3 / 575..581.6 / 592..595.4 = -0.042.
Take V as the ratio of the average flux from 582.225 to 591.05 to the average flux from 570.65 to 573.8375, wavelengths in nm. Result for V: 0.99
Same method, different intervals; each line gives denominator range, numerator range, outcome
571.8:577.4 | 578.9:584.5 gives 1.02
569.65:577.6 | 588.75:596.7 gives 0.96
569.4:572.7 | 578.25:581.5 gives 1.01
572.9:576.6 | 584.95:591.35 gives 0.97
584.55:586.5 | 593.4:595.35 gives 0.94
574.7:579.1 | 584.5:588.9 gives 1.02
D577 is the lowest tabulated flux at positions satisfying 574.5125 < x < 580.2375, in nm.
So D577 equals 31.6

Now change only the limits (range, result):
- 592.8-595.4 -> 33.54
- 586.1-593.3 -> 26.45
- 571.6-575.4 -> 33.38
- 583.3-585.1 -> 35.34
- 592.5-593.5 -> 34.04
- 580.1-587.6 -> 33.1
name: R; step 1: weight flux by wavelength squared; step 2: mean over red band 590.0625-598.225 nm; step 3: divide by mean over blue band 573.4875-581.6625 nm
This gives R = 1.04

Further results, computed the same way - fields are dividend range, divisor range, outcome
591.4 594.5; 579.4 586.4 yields 0.98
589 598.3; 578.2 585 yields 0.99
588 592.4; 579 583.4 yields 0.93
